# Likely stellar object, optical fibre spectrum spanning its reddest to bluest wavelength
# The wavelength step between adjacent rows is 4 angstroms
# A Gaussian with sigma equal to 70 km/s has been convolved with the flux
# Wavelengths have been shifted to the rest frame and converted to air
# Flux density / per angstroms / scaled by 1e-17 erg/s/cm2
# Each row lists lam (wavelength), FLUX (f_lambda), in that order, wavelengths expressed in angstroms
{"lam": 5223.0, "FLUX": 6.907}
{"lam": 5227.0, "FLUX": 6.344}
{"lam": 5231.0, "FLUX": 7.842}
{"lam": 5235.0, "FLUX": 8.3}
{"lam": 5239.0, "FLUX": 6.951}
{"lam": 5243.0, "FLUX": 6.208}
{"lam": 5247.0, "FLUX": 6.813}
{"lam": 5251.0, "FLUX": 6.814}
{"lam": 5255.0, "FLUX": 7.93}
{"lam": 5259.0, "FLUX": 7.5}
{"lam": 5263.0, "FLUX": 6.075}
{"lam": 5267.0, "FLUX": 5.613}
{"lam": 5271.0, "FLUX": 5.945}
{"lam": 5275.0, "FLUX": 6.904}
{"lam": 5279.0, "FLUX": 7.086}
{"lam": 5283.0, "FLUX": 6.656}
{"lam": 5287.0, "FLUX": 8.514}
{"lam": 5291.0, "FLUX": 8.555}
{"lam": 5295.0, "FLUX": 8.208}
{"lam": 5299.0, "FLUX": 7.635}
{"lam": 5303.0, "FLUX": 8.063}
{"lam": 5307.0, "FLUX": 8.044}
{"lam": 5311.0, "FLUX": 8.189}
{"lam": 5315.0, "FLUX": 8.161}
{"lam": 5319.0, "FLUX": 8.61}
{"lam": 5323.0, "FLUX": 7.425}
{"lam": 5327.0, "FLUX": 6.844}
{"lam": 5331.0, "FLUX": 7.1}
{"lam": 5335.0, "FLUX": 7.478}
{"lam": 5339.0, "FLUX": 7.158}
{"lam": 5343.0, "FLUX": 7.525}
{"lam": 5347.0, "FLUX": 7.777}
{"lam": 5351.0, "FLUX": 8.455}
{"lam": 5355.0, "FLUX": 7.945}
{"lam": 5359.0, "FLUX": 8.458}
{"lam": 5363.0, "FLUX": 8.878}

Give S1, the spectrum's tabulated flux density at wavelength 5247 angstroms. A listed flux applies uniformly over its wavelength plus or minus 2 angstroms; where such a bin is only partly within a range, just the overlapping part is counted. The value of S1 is 6.813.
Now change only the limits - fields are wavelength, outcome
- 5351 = 8.455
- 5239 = 6.951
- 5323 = 7.425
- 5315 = 8.161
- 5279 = 7.086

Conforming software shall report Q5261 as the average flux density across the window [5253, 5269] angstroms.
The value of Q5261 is 6.78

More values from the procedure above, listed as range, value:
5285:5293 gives 8.53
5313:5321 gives 8.39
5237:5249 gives 6.66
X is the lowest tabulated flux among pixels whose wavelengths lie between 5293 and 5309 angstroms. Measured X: 7.635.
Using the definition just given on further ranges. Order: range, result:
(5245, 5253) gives 6.813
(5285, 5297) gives 8.208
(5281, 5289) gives 6.656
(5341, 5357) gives 7.525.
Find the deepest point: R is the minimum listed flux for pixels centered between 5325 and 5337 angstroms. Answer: 6.844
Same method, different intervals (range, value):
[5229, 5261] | 6.208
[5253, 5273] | 5.613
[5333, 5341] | 7.158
